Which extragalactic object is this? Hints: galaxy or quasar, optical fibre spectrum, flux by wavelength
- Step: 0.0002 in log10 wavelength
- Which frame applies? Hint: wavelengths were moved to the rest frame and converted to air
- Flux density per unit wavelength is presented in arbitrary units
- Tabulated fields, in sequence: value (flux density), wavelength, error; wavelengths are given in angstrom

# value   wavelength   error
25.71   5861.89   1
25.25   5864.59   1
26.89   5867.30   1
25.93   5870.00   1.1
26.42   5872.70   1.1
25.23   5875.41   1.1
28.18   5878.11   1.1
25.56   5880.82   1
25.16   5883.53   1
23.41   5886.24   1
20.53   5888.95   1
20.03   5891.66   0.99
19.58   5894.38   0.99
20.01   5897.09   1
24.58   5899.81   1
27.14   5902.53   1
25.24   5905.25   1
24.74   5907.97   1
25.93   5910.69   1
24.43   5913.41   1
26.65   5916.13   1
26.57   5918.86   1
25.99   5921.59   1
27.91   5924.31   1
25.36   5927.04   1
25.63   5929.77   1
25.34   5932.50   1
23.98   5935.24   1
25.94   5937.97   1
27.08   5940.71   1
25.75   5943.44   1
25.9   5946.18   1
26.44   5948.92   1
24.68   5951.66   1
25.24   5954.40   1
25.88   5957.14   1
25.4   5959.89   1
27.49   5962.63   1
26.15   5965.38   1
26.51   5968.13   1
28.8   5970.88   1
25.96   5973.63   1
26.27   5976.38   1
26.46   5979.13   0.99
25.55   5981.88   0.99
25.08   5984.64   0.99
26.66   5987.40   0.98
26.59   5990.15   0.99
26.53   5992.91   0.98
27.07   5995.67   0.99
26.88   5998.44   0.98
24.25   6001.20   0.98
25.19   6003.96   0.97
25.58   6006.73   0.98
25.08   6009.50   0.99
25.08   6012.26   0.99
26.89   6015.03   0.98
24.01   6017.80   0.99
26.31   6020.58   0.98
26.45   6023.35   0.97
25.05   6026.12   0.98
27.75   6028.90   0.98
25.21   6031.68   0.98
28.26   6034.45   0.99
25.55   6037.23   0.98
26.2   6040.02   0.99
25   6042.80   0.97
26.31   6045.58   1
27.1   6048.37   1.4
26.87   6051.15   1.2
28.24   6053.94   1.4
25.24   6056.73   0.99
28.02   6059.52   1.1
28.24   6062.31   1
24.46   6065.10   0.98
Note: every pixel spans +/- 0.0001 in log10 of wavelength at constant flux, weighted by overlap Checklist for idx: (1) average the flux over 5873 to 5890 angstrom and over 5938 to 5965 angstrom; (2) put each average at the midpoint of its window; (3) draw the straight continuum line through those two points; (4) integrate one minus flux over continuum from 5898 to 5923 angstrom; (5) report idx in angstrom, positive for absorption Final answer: -0.3 angstrom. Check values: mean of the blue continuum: 24.9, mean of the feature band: 25.6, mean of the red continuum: 26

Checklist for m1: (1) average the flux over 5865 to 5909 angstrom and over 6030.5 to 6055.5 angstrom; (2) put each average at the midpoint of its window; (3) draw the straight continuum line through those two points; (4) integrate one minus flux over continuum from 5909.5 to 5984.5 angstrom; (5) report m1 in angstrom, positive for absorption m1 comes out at -2.6 angstrom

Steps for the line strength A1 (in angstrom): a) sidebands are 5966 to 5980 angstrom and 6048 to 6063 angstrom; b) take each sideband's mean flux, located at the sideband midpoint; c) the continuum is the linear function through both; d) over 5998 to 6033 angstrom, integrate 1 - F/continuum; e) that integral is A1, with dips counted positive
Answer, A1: 1.8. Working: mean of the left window 26.8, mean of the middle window 25.6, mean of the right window 27.3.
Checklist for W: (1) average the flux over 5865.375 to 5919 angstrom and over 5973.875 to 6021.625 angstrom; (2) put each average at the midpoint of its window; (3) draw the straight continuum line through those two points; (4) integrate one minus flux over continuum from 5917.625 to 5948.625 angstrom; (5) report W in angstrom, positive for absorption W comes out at -1.1 angstrom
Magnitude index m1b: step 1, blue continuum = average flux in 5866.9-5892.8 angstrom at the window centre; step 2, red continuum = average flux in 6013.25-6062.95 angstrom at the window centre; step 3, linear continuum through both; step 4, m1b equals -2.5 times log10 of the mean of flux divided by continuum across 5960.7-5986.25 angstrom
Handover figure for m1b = -0.030 mag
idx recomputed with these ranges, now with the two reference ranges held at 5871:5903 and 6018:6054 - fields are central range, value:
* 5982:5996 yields -0.41 angstrom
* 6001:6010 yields 0.24 angstrom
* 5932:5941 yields -0.30 angstrom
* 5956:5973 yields -1.08 angstrom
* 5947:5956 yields -0.23 angstrom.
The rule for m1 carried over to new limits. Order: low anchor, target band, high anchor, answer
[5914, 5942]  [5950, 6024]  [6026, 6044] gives 0.35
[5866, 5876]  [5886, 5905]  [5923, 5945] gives 2.75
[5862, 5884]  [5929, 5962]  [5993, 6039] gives 0.46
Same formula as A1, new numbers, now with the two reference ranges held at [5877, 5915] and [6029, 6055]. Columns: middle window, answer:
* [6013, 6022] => 0.1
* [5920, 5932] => -0.9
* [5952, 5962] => -0.2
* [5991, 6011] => 0.0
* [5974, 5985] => -0.2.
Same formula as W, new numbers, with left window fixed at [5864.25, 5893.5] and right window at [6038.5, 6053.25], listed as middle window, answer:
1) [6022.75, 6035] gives -0.11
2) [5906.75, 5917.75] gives -0.20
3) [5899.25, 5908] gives -0.24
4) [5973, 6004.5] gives -0.34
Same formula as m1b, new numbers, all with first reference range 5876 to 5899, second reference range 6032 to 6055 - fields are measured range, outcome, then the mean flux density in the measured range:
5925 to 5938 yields -0.06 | 25.3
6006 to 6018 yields 0.02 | 25.5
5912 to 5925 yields -0.11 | 26.2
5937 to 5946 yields -0.09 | 26.2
